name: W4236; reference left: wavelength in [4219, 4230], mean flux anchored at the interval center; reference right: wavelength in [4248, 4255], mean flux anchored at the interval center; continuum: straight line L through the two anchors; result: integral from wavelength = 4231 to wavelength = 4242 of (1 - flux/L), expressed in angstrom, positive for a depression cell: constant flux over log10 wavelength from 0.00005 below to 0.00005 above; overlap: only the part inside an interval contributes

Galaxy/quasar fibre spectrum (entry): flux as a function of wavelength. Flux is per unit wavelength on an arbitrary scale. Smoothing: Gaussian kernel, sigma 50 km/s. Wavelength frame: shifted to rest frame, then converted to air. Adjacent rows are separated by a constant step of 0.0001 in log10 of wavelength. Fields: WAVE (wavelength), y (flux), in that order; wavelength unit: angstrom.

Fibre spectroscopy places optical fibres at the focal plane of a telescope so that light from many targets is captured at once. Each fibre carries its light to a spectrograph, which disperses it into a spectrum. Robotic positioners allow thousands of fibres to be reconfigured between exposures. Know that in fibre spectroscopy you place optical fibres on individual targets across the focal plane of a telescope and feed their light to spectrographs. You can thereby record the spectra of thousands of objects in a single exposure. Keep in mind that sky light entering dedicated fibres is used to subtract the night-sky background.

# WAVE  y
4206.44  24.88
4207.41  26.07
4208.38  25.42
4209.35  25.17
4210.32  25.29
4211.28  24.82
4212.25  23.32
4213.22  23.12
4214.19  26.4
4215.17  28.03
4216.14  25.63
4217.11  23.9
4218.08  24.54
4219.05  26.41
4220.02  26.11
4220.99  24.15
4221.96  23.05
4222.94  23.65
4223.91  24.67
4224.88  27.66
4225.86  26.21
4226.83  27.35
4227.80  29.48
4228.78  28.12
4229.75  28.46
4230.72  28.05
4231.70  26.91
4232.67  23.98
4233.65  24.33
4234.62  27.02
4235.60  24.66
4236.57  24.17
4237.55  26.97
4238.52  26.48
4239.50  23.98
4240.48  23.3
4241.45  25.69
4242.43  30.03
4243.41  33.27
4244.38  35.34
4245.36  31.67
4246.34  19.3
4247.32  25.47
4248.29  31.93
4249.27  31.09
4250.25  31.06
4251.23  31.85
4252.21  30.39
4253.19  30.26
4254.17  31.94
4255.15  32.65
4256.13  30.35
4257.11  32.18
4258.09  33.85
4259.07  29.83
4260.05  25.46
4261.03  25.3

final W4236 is 1.2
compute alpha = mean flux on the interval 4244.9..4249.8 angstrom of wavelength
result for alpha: 27.9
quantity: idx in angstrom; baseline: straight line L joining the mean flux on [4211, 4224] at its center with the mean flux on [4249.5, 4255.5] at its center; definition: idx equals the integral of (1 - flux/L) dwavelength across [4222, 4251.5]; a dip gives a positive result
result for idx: 1.1 angstrom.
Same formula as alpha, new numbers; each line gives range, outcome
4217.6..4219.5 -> 25.5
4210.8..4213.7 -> 23.8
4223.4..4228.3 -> 27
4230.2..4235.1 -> 26.1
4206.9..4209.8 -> 25.5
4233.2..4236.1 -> 25.4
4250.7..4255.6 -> 31.4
